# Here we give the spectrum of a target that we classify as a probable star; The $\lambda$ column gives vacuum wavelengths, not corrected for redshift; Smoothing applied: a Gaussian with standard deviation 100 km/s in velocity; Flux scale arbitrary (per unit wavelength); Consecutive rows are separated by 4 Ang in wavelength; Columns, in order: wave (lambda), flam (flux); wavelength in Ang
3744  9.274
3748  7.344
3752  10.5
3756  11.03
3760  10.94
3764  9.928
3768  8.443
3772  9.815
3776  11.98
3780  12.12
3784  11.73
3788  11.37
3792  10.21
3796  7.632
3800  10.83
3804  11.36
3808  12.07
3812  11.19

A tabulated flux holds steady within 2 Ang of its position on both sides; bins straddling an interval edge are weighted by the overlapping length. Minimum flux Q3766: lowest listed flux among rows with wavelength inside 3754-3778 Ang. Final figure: 8.443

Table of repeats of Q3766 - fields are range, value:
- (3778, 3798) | 7.632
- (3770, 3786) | 9.815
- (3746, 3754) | 7.344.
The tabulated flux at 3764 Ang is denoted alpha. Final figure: 9.928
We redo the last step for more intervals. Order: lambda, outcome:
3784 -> 11.73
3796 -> 7.632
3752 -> 10.5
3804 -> 11.36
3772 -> 9.815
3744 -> 9.274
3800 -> 10.83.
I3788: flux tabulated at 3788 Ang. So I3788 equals 11.37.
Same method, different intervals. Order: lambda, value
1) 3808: 12.07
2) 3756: 11.03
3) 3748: 7.344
